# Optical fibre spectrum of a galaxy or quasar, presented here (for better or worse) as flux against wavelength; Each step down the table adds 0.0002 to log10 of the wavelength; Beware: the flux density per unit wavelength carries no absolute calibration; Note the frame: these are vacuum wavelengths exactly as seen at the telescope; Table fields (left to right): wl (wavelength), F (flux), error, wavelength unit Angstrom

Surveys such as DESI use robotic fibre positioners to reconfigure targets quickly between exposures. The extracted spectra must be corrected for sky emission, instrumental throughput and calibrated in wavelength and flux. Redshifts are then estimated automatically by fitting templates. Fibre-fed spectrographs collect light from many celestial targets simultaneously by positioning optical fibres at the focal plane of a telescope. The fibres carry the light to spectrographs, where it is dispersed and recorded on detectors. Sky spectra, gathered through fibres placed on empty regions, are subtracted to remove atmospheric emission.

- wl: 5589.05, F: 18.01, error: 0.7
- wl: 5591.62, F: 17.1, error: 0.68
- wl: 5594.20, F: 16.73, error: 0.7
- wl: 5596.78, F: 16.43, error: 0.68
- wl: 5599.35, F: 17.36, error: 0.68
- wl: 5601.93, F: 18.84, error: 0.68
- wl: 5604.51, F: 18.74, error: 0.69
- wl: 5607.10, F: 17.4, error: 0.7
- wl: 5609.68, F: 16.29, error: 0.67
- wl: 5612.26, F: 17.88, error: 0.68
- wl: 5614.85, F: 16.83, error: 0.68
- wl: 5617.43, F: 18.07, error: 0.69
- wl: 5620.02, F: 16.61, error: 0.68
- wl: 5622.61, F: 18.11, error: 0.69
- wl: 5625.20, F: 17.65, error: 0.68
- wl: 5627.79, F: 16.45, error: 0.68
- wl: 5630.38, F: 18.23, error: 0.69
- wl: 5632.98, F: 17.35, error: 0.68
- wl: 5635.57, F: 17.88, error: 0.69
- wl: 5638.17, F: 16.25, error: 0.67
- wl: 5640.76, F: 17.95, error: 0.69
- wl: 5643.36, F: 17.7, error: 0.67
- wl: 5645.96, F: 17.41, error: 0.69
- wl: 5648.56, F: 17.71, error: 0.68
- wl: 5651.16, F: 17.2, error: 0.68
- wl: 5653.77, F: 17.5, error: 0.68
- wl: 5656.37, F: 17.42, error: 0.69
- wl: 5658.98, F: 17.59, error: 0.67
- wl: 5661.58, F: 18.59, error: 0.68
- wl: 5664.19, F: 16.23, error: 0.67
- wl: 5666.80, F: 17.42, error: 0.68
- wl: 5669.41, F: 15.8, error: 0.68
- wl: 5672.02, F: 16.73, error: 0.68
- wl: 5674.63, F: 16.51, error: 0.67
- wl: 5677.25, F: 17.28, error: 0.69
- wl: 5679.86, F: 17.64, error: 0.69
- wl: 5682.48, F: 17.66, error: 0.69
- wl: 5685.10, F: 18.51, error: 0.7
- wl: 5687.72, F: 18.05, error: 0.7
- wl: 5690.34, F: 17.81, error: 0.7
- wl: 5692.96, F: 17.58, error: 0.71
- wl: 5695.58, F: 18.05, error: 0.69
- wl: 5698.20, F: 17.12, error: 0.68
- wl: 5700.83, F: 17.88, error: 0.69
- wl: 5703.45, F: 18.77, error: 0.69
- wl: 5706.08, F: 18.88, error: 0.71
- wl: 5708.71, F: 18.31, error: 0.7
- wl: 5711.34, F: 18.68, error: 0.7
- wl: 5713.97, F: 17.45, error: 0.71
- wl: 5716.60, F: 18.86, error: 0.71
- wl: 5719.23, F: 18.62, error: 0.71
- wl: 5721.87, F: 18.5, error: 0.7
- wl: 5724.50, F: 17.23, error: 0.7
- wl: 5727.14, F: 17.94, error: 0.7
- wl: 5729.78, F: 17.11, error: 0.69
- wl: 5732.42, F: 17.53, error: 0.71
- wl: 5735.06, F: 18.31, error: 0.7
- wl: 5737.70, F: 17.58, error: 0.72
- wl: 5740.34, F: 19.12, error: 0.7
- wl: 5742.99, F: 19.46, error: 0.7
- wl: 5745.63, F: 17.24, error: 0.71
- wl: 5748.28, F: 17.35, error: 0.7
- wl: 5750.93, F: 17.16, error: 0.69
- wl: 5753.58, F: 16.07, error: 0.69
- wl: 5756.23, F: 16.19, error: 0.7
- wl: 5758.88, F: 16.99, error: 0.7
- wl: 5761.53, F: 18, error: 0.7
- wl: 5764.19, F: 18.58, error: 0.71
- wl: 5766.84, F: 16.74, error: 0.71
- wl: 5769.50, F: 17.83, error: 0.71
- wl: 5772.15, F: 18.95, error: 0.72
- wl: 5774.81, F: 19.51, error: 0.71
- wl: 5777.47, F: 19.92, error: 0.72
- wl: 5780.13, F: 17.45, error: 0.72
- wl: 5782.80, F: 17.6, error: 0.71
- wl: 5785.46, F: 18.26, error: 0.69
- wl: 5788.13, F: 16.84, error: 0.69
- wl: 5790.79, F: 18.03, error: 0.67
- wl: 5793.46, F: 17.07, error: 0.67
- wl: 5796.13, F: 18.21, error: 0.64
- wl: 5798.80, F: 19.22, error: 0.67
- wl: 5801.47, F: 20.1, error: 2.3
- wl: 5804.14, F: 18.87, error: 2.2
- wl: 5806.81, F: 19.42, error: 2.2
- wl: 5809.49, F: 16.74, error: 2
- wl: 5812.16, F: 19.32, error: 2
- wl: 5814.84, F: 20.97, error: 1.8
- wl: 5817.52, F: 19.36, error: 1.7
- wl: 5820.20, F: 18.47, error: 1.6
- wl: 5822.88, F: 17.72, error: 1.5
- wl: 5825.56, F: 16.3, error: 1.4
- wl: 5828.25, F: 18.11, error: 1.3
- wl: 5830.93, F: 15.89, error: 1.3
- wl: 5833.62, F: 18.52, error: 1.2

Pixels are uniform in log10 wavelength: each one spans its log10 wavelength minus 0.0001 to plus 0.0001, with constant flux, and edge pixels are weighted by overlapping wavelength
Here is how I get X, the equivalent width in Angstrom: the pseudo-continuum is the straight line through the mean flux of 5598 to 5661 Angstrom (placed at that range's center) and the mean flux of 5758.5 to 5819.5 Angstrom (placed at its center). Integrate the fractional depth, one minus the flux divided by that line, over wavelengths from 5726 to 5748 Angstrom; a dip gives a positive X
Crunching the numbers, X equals 0.2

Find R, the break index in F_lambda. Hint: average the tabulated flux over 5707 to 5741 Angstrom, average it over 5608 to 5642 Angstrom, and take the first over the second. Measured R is 1.04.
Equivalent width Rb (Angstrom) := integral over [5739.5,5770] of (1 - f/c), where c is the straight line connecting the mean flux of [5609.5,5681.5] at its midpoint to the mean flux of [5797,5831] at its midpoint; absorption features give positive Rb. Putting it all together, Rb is 1.0 Angstrom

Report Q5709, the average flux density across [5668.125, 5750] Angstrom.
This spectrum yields 17.9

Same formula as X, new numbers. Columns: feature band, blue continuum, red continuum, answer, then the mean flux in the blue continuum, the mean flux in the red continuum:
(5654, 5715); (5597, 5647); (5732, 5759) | -0.4 Angstrom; 17.5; 17.6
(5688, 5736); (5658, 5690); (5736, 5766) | -1.5 Angstrom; 17.3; 17.6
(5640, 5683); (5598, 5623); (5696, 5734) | 1.3 Angstrom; 17.6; 18.1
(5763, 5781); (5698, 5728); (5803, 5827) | 0.0 Angstrom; 18.2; 18.6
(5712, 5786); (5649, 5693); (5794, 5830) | 0.6 Angstrom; 17.4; 18.6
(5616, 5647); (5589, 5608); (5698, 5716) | 0.5 Angstrom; 17.5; 18.2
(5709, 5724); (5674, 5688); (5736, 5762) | -0.7 Angstrom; 17.6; 17.5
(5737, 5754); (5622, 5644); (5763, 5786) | 0.3 Angstrom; 17.5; 18.3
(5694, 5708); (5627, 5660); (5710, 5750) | -0.2 Angstrom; 17.4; 18.1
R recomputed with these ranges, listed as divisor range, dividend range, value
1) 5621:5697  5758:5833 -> 1.05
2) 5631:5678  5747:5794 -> 1.03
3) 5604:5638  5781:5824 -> 1.06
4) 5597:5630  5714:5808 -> 1.03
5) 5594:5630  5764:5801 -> 1.04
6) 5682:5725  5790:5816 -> 1.04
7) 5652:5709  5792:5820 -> 1.07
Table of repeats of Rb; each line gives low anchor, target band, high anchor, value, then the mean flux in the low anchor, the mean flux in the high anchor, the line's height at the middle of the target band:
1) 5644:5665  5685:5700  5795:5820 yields 0.08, 17.5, 19.1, 17.9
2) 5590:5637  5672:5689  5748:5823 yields 0.19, 17.4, 18.2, 17.7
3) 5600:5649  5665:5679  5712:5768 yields 0.68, 17.5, 17.7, 17.6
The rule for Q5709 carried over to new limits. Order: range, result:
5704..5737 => 18.1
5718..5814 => 18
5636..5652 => 17.4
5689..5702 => 17.7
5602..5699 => 17.5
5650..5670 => 17.3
